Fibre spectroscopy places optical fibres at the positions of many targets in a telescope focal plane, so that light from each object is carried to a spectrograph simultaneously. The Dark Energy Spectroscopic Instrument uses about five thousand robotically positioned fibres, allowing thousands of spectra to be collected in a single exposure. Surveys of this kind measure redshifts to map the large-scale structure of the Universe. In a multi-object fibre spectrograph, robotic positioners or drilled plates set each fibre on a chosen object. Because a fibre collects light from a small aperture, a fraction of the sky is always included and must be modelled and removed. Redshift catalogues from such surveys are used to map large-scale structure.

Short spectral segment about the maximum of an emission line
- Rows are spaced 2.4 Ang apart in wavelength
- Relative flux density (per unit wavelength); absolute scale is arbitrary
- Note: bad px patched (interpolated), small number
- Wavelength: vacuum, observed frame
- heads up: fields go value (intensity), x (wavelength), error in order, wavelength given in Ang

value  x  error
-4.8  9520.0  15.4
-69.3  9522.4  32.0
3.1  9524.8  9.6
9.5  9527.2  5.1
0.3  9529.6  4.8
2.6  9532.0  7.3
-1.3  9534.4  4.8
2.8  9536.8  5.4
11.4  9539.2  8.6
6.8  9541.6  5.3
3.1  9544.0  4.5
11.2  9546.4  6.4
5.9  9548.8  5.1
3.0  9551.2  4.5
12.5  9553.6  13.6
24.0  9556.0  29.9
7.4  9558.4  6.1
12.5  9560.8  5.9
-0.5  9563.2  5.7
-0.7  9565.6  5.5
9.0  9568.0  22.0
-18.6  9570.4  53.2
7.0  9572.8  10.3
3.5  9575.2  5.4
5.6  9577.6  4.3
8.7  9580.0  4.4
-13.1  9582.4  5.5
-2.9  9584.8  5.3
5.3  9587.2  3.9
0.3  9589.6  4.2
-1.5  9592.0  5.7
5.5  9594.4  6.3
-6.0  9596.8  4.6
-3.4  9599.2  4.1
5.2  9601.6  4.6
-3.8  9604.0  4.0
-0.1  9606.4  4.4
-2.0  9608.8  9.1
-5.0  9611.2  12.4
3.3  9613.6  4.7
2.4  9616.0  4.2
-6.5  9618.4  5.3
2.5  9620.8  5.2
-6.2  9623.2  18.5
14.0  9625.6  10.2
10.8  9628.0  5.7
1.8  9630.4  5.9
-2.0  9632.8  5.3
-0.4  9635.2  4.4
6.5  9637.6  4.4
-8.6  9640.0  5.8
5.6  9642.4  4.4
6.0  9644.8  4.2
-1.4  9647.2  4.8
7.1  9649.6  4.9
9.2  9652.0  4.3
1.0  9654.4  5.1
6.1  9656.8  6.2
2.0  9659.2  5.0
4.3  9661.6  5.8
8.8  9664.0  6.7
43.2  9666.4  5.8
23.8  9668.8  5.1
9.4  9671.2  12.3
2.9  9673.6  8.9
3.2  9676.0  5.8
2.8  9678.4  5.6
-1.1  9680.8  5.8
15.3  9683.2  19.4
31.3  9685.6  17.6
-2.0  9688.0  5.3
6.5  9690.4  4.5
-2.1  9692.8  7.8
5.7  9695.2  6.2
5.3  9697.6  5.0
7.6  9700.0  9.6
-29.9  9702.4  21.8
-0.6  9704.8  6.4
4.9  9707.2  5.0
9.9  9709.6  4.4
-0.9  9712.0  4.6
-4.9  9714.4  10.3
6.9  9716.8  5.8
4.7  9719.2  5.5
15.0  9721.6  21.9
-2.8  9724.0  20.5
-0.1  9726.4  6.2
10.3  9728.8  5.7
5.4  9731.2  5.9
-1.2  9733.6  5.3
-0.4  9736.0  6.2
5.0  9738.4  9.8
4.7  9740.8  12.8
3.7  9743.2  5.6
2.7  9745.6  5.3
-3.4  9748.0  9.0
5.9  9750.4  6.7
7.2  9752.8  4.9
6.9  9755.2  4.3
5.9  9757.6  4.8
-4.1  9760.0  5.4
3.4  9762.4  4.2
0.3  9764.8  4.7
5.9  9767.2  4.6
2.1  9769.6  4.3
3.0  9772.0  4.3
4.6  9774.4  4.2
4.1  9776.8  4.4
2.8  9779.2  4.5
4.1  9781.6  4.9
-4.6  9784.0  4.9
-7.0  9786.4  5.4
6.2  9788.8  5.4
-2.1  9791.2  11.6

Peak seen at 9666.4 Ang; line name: H-beta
